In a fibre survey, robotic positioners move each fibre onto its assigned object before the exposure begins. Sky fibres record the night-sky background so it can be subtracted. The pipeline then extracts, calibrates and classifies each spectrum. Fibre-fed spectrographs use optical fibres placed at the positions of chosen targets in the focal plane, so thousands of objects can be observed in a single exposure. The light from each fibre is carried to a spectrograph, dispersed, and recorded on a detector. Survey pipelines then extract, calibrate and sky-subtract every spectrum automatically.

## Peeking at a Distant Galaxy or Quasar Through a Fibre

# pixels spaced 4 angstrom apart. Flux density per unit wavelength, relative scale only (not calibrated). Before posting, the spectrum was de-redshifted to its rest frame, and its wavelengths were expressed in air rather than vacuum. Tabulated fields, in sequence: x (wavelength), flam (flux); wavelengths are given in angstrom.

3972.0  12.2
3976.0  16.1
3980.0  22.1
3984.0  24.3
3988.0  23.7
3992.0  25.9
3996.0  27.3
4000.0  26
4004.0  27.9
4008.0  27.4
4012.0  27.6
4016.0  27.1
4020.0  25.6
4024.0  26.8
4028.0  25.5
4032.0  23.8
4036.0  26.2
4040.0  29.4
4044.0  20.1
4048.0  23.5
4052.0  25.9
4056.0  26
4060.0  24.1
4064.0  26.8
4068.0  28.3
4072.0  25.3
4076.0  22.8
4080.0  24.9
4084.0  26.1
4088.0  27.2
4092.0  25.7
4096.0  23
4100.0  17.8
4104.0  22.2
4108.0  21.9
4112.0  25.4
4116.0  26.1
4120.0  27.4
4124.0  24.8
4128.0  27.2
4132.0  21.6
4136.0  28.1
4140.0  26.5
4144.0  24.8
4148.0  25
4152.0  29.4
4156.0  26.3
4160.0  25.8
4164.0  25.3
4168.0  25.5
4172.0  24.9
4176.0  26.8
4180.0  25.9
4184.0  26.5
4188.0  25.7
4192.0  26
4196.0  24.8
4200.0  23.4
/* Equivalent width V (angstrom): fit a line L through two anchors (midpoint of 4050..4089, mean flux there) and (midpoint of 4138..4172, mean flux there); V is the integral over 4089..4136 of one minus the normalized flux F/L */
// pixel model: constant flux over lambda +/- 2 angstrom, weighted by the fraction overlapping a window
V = 3.1 angstrom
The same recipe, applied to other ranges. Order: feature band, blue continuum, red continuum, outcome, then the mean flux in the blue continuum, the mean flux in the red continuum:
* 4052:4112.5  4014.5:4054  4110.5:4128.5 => 2.9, 25.4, 26.1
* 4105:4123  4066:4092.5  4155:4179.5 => 0.5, 25.8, 25.8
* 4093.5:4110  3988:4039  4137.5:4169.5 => 3.1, 26.4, 26.1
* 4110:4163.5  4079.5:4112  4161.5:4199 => -3.0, 23.7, 25.7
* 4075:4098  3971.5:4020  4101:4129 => -0.4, 24.4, 24.7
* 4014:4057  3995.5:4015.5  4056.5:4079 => 1.5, 27.2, 25.5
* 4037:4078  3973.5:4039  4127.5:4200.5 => 0.2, 25.2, 25.8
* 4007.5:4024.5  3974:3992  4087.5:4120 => -3.3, 22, 23.7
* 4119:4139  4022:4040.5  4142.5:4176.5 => 0.2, 26.1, 26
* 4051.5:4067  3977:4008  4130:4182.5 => -0.3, 25.2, 25.8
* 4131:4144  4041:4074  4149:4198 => 0.1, 25.1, 26.1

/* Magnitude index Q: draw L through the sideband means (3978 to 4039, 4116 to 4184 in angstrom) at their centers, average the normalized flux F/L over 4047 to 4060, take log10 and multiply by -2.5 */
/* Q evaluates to 0.03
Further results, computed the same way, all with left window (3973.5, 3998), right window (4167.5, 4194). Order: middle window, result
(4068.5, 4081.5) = -0.02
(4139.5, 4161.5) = -0.03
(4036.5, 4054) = -0.04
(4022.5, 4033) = -0.08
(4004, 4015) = -0.18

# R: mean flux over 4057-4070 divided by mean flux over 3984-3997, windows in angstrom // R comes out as 1.04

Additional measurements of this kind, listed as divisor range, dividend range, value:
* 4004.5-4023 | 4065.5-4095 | 0.95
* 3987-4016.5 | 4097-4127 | 0.89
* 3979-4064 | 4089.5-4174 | 0.98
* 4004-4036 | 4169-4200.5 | 0.97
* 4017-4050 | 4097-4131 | 0.95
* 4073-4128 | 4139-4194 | 1.07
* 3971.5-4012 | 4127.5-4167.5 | 1.08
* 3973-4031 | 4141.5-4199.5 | 1.03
